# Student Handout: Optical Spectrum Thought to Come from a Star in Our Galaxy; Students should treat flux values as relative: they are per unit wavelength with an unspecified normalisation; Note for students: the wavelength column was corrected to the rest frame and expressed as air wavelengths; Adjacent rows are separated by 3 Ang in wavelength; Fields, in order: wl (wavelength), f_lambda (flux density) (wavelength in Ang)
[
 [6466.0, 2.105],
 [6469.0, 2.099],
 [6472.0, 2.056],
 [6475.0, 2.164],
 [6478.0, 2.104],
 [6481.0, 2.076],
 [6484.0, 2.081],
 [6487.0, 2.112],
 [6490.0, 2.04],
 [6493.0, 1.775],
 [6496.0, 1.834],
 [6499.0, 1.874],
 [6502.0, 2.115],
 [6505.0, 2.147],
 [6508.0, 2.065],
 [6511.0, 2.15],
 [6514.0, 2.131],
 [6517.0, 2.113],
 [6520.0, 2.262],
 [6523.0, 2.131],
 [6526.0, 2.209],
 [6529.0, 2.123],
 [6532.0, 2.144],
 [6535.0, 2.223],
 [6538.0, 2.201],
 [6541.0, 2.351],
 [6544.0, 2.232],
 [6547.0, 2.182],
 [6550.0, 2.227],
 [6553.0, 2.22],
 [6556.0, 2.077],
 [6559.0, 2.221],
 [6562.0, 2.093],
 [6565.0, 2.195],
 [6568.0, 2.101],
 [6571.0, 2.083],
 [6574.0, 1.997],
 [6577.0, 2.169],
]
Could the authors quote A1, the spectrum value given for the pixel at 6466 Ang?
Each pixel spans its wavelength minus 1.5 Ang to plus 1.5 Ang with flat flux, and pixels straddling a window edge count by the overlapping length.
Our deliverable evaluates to 2.105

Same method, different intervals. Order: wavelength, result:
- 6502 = 2.115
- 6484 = 2.081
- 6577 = 2.169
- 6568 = 2.101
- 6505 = 2.147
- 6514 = 2.131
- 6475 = 2.164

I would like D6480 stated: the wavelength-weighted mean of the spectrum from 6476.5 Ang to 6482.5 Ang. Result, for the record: 2.09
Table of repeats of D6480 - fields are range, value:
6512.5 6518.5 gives 2.12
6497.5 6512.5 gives 2.07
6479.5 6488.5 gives 2.09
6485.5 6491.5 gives 2.08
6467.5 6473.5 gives 2.08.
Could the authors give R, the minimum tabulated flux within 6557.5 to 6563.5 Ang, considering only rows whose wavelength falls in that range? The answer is 2.093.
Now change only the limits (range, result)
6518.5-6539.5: 2.123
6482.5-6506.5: 1.775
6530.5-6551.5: 2.144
